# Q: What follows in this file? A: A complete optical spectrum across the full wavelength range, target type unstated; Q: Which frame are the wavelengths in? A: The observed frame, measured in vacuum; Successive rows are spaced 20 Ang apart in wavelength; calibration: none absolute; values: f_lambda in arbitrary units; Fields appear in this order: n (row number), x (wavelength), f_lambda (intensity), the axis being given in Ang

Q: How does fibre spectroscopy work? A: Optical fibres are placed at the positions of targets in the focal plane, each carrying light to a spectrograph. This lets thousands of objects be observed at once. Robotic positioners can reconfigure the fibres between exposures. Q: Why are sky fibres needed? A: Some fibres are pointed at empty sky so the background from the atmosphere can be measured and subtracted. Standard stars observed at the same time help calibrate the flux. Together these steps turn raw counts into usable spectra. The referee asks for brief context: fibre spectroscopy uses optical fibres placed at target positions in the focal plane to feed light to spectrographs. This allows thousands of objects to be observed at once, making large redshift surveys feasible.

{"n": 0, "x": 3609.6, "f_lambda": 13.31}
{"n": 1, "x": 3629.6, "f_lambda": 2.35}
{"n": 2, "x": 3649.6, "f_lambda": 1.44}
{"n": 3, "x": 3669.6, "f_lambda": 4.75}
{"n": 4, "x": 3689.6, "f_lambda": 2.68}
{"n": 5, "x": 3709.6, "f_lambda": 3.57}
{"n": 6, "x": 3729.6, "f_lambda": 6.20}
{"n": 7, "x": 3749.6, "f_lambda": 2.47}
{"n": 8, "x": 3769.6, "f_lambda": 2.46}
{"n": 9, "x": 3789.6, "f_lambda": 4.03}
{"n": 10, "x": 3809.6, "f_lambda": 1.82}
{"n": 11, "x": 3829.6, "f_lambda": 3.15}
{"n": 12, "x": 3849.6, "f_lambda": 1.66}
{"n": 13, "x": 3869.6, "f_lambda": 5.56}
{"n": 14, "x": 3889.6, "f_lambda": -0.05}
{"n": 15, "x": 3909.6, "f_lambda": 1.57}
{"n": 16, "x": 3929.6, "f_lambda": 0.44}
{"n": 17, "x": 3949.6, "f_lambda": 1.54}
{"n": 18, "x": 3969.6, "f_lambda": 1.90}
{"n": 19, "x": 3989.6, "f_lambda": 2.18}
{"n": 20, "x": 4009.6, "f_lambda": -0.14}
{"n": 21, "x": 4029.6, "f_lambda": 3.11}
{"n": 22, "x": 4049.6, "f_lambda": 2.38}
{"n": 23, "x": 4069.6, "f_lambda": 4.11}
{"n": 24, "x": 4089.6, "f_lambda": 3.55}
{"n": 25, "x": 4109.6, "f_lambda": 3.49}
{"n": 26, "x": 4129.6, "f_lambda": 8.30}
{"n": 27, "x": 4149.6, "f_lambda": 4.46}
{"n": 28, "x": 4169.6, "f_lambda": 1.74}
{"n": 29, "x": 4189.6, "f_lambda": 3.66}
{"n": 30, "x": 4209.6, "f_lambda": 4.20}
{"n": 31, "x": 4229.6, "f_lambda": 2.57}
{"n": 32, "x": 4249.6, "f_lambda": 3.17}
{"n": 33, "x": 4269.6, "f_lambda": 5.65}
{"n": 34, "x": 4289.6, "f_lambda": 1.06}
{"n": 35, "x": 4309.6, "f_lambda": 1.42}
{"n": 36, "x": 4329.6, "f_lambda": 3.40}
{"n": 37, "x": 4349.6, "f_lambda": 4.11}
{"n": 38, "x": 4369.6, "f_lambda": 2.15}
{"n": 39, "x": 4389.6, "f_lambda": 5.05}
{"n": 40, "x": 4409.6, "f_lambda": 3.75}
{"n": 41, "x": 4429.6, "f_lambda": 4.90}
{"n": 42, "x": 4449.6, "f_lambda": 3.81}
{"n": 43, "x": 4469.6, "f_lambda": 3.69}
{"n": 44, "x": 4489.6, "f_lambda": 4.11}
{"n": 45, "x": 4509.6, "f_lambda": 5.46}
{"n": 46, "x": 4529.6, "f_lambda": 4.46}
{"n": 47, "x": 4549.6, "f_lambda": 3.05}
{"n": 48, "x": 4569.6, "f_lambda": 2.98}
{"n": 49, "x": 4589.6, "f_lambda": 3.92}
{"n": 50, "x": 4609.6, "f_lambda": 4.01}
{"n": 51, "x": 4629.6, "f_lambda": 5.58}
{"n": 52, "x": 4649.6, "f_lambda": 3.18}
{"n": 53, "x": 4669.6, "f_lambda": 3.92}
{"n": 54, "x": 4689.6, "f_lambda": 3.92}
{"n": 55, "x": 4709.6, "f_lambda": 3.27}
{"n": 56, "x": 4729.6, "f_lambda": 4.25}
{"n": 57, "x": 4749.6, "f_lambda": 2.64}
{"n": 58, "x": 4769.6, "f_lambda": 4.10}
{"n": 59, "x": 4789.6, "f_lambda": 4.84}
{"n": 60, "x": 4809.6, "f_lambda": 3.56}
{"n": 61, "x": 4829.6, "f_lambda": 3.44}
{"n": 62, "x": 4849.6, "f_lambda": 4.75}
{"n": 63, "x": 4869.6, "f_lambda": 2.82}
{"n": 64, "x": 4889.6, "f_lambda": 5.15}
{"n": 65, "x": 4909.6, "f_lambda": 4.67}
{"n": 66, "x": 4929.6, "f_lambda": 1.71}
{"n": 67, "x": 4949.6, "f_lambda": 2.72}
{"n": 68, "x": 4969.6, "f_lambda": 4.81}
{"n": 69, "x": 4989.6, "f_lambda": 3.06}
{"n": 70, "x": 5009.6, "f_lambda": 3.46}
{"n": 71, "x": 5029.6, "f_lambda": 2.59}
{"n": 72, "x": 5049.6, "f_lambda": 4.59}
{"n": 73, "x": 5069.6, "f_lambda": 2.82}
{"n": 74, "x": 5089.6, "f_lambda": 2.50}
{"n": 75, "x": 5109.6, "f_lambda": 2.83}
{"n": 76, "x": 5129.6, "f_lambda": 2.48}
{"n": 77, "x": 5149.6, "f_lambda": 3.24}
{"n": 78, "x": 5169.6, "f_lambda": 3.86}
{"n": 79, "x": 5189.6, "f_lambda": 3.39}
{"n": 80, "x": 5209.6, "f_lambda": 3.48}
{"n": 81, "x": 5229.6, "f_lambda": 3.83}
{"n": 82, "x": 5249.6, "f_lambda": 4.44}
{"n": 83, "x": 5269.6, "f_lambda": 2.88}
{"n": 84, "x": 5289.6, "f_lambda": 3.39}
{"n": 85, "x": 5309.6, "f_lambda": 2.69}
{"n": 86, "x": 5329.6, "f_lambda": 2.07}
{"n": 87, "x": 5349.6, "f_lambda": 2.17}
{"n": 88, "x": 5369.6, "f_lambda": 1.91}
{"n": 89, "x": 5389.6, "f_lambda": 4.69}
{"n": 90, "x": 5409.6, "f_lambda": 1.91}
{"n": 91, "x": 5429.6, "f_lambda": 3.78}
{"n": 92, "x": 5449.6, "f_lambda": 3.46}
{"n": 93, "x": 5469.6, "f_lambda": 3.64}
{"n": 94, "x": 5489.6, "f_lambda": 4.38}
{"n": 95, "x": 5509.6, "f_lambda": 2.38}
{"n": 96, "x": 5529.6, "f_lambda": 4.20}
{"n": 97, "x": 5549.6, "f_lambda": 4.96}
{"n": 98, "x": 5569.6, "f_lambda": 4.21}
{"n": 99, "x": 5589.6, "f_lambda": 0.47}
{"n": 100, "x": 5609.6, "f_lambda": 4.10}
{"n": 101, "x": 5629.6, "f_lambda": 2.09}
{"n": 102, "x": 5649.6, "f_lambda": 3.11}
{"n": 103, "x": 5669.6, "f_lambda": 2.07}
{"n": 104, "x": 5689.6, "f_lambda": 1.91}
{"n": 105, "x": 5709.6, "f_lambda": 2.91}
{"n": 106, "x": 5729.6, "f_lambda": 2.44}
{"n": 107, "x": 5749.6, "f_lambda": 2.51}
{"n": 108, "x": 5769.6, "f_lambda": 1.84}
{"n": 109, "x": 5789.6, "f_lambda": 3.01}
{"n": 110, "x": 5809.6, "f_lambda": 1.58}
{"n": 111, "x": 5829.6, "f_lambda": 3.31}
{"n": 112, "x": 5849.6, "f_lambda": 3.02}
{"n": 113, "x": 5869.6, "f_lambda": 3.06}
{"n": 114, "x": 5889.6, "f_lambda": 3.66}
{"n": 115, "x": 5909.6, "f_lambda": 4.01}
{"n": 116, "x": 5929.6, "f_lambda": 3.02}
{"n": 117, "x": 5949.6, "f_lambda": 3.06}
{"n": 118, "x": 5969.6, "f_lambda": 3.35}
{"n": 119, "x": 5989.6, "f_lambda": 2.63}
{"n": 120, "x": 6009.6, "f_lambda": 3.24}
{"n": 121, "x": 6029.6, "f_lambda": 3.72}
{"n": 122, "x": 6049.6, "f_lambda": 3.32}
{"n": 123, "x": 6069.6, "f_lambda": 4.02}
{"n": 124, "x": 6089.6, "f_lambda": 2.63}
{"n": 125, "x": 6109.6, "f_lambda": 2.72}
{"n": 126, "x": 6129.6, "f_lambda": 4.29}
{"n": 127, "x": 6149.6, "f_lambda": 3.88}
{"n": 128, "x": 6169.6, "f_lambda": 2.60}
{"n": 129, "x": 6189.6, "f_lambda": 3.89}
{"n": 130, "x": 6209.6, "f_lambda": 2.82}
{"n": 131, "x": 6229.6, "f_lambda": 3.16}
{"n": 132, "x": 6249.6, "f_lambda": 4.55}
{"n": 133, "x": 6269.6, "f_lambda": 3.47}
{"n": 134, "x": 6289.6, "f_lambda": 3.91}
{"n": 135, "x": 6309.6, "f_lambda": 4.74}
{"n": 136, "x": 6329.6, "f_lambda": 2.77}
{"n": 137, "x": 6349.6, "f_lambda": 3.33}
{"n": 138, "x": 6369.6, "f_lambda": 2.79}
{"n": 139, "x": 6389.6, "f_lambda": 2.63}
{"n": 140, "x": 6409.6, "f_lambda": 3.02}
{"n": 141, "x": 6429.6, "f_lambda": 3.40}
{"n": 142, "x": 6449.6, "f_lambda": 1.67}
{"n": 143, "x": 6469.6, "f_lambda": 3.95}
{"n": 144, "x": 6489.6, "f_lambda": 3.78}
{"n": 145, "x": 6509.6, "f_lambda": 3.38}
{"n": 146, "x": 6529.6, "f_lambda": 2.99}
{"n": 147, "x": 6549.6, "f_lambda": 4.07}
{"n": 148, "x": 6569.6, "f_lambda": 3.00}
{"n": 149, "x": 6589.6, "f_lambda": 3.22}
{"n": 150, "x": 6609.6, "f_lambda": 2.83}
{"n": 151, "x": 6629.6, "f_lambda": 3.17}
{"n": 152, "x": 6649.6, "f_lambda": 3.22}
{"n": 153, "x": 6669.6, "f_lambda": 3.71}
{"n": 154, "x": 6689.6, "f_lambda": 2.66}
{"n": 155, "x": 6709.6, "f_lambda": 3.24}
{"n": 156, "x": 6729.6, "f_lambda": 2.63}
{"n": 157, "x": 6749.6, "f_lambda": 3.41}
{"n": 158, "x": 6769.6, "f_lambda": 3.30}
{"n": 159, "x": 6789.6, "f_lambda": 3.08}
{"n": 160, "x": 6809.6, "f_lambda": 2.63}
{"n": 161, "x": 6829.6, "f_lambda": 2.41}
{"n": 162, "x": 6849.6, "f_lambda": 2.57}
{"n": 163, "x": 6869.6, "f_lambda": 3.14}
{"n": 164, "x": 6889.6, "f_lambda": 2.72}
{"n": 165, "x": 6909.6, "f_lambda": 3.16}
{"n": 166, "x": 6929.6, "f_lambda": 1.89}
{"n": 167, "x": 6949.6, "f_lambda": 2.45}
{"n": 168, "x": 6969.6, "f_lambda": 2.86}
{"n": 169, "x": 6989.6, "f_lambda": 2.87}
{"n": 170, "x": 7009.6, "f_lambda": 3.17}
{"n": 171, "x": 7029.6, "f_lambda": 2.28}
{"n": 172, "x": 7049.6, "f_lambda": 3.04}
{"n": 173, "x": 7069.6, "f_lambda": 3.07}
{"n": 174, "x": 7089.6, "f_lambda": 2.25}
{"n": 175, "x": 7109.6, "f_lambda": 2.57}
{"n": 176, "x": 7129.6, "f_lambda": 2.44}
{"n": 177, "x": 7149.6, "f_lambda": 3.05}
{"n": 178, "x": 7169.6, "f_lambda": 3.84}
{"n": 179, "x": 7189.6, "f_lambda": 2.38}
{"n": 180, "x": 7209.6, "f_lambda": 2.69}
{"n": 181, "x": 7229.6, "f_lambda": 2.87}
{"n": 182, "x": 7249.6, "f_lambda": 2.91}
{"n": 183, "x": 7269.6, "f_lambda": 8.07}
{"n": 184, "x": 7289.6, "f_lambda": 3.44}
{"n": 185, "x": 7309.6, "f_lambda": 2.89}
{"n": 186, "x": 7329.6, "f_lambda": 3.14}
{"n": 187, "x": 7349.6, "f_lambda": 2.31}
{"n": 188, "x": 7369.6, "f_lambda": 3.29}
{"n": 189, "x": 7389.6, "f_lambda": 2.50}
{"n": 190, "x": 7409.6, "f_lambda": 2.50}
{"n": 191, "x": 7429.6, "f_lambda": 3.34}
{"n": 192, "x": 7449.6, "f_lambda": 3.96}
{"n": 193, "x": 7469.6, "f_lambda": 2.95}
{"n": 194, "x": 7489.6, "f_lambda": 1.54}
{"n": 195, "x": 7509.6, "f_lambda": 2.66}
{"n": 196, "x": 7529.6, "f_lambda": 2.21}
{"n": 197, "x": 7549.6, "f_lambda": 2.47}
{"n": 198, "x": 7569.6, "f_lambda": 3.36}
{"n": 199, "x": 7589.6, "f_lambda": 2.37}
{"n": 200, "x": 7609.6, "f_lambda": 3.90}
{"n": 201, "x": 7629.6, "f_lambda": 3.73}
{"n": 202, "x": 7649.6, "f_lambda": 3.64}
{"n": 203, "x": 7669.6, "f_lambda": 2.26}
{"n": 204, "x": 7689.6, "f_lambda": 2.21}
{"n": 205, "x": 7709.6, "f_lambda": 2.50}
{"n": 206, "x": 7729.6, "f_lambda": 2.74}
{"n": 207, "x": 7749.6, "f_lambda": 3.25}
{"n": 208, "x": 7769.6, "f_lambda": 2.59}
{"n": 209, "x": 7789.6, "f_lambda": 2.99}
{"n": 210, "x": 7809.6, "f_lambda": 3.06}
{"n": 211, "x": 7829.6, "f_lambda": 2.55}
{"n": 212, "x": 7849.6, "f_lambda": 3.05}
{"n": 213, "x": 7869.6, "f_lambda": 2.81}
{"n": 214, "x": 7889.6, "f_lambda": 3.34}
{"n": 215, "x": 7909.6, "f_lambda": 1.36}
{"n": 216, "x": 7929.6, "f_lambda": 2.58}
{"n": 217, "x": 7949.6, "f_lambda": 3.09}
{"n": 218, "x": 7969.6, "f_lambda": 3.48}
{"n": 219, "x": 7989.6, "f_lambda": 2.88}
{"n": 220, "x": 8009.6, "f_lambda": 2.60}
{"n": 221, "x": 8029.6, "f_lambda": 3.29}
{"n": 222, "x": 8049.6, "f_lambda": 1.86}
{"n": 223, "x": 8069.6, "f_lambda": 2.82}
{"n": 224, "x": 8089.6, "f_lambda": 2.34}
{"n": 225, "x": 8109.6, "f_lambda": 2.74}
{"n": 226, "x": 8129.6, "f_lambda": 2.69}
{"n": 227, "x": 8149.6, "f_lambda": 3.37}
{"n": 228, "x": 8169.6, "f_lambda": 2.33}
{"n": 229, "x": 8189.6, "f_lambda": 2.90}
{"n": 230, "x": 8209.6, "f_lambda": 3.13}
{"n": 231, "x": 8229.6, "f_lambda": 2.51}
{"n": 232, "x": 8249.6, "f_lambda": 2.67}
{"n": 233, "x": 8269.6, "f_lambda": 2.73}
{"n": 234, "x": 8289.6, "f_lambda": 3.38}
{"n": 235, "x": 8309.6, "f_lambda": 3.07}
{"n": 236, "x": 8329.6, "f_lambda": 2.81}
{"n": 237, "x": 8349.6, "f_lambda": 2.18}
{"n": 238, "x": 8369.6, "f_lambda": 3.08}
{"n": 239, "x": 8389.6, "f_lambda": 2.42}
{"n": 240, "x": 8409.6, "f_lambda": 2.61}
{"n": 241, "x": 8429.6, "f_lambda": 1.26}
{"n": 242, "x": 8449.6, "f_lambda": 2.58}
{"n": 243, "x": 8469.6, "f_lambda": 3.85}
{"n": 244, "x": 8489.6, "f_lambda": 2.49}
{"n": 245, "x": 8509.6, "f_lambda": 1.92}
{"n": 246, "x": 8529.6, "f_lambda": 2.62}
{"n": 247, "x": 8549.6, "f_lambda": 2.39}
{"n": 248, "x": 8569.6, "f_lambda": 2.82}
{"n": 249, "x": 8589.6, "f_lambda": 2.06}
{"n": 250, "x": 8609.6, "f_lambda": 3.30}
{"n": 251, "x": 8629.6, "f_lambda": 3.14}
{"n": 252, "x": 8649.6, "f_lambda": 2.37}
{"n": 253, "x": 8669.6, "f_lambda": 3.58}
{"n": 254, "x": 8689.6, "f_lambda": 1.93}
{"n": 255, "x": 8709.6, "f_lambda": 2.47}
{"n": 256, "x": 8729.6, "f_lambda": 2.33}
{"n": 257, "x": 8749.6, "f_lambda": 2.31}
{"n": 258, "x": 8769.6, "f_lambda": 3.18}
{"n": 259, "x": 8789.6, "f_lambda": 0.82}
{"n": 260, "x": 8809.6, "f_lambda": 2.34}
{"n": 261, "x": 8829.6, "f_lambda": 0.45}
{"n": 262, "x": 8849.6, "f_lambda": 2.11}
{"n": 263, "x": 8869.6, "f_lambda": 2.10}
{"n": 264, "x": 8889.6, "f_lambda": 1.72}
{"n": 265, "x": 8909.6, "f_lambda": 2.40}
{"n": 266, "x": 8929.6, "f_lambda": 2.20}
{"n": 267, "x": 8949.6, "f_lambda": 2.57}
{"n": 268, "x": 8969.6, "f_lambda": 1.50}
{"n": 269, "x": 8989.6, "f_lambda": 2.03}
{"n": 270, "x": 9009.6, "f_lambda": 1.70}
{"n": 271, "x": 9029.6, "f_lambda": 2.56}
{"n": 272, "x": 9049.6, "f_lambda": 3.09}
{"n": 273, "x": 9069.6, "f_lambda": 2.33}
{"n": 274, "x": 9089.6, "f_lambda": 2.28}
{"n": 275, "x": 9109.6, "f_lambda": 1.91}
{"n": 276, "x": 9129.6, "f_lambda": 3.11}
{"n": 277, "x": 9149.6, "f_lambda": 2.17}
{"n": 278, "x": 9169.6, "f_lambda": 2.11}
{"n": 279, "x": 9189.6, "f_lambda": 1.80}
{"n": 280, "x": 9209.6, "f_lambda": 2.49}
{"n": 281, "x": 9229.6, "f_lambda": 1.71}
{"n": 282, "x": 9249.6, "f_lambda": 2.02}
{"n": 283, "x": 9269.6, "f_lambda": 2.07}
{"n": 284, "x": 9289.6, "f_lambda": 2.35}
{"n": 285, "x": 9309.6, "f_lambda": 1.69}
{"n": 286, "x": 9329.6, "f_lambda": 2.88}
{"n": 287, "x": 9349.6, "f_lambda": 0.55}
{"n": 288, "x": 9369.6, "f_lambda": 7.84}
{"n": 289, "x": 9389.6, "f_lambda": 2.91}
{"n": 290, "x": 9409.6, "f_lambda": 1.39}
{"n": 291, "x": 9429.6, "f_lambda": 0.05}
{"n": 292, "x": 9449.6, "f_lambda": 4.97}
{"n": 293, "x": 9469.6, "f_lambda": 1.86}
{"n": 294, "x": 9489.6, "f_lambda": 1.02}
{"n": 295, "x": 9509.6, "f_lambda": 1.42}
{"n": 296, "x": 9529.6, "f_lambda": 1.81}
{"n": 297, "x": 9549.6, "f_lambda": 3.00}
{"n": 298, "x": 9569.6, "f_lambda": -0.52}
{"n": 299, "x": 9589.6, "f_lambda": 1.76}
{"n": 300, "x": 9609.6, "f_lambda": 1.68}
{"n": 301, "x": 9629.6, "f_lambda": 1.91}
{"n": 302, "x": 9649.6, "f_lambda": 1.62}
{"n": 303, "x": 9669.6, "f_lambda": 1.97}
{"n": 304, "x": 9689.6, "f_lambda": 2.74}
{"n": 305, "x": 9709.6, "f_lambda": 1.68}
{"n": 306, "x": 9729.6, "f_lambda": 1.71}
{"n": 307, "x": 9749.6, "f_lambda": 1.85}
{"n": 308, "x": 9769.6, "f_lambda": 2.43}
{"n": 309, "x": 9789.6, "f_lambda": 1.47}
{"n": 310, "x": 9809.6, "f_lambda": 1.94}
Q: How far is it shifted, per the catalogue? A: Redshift 0.107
